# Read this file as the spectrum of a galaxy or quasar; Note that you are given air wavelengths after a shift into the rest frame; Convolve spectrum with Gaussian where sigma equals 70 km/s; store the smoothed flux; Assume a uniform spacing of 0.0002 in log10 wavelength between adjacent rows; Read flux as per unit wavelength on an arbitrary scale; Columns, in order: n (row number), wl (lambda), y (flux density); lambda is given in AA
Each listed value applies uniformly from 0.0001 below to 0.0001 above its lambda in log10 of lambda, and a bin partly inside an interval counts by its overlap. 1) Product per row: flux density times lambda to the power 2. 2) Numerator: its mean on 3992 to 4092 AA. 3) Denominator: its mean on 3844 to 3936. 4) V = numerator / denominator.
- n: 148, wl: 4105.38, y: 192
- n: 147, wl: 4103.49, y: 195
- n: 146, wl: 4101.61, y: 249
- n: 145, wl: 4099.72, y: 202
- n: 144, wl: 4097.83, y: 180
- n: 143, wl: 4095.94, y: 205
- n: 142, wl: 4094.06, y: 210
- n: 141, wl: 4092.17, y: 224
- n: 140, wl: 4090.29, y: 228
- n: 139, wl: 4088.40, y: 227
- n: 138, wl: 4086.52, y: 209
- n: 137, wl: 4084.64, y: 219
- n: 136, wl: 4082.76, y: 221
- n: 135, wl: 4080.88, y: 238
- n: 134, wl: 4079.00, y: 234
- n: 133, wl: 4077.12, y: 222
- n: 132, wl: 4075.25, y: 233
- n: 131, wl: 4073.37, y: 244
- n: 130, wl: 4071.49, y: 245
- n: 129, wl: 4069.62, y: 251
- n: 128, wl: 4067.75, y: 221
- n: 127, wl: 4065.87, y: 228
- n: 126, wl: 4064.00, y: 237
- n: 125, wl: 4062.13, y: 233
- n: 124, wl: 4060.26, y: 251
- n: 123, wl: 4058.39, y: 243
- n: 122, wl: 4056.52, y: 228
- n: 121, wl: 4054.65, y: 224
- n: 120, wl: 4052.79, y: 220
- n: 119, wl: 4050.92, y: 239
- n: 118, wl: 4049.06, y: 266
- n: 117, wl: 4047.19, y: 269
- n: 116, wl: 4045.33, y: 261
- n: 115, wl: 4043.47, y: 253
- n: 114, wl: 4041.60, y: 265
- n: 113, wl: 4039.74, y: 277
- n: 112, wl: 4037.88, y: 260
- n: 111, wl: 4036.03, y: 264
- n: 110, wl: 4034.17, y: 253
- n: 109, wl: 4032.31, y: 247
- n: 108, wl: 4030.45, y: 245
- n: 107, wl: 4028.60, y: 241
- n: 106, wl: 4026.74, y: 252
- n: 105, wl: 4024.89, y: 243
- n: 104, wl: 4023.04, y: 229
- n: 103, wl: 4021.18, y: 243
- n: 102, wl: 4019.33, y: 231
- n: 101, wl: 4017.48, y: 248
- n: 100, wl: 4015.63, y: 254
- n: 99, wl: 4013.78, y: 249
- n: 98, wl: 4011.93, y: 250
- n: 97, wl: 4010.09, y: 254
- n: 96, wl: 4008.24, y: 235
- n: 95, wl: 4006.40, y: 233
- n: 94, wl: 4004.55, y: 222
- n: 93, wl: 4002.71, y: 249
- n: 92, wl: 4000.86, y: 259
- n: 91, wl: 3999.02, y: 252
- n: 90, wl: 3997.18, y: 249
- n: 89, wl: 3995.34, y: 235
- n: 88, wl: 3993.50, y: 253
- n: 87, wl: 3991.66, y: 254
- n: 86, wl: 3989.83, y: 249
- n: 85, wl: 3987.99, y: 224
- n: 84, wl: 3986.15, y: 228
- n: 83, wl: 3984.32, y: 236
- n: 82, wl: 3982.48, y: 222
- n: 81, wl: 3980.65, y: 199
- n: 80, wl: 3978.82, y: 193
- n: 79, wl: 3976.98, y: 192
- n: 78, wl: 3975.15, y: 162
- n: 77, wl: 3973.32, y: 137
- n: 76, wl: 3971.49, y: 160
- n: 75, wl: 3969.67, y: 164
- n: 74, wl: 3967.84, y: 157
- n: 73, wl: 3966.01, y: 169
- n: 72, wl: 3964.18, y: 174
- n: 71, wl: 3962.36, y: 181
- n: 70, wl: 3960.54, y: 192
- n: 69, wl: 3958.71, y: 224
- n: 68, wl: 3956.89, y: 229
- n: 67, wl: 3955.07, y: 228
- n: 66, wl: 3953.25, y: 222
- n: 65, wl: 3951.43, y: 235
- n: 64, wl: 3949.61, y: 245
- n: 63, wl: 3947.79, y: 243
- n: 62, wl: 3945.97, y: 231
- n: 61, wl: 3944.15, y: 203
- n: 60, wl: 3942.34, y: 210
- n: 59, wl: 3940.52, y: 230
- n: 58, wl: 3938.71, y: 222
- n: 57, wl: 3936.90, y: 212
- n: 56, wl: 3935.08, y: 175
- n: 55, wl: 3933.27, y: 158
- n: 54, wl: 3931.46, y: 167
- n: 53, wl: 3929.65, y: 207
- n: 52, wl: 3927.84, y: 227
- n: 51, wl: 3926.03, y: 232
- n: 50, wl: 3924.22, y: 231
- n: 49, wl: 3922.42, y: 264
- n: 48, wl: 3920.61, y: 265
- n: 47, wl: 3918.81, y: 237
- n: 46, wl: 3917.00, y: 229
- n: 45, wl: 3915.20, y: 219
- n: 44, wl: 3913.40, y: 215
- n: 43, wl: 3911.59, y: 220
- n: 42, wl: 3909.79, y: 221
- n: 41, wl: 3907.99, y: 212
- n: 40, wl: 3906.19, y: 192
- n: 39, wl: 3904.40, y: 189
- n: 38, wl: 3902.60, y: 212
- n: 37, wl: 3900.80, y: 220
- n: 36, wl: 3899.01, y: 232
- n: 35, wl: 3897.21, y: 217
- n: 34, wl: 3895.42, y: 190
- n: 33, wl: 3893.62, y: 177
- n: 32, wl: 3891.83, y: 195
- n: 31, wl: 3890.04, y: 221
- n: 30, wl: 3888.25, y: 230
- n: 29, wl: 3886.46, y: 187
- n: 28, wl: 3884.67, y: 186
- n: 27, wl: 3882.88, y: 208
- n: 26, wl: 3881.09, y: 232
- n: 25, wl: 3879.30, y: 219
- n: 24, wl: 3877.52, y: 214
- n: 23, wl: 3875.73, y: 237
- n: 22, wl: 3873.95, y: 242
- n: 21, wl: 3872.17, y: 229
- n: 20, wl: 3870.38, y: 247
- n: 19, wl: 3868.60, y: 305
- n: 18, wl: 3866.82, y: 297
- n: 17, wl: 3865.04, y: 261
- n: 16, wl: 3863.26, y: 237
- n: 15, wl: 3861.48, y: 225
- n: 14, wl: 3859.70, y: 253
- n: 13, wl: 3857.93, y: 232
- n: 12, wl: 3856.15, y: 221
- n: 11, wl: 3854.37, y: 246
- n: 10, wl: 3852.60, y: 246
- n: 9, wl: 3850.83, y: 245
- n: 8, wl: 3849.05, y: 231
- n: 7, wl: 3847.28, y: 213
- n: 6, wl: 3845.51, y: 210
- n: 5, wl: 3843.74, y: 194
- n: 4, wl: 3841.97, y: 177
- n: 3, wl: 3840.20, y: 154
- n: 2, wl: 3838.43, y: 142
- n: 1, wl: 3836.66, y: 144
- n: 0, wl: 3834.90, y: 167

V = 1.17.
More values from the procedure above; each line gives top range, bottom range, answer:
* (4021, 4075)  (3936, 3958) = 1.14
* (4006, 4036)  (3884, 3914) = 1.26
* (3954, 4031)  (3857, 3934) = 1.04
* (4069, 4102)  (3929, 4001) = 1.14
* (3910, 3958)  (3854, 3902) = 1.00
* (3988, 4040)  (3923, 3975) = 1.26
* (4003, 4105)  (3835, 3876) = 1.17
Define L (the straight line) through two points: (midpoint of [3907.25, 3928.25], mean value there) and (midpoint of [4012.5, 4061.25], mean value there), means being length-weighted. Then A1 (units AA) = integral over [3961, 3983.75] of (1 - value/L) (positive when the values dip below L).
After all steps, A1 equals 5.9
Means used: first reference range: 231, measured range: 177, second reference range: 248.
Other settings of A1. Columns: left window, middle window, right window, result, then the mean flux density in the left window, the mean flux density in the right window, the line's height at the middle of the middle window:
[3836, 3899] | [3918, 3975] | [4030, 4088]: 5.4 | 219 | 242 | 229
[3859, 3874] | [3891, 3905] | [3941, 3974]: 1.9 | 256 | 201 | 237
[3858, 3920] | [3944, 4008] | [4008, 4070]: 6.0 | 224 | 246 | 237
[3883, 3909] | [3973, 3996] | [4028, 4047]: 2.1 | 205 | 257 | 238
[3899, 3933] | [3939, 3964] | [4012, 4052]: 1.0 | 219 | 252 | 229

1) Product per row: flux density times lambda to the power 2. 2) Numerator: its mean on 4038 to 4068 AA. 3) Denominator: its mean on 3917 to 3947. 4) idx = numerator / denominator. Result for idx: 1.20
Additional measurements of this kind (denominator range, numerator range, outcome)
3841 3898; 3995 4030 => 1.16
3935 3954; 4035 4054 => 1.21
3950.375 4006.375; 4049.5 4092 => 1.14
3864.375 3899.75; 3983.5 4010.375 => 1.14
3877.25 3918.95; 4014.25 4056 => 1.27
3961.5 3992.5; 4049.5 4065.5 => 1.26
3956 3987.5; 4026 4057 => 1.37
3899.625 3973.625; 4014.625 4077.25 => 1.24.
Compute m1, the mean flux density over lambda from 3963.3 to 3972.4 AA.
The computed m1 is 165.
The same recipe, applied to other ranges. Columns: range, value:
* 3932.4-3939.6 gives 192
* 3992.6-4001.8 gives 249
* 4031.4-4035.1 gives 250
